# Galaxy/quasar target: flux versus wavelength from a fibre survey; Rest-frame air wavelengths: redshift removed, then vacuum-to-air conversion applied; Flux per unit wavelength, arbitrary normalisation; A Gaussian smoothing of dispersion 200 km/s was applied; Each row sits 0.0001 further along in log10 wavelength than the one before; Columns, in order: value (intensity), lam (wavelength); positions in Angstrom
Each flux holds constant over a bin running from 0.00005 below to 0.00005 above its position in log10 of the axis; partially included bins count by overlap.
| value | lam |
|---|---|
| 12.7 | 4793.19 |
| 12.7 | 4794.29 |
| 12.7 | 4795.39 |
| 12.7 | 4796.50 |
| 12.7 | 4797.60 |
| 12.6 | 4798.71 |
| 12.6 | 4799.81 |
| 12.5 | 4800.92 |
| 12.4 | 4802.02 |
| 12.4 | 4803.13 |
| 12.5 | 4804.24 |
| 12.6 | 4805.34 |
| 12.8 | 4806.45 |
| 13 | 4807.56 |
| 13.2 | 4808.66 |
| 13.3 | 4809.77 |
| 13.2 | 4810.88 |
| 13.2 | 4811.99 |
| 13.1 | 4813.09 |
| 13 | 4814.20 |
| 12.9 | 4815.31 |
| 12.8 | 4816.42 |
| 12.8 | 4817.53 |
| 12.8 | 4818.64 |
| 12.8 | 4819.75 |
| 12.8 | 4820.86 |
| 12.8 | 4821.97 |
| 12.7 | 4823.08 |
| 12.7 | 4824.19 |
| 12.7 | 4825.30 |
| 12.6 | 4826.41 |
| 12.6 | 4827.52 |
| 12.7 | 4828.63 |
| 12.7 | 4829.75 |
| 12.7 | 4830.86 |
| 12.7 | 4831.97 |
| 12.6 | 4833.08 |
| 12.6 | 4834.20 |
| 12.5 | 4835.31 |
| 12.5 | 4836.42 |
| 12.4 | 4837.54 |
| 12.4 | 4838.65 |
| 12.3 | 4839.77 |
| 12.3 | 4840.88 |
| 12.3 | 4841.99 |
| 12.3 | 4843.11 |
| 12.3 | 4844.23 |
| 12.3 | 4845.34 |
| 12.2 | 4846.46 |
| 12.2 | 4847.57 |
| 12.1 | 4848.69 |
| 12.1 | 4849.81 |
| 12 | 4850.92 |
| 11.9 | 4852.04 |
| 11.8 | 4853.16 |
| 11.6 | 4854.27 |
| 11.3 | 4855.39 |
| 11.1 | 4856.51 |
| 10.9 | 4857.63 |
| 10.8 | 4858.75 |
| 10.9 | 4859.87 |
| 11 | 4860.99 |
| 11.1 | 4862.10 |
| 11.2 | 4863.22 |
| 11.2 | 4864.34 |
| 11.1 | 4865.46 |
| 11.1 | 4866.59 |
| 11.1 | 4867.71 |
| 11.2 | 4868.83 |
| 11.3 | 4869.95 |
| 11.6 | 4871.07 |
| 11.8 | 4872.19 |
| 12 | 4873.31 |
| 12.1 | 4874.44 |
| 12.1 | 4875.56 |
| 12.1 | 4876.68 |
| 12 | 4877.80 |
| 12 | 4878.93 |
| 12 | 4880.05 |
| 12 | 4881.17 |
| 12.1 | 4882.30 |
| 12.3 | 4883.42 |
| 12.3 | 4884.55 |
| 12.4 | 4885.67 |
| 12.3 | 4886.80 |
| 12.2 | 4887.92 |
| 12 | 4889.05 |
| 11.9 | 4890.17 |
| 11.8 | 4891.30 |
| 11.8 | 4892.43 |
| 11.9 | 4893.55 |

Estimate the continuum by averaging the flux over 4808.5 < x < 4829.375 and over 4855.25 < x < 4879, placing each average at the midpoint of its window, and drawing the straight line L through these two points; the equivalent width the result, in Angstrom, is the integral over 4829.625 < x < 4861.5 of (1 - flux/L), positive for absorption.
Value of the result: 0.1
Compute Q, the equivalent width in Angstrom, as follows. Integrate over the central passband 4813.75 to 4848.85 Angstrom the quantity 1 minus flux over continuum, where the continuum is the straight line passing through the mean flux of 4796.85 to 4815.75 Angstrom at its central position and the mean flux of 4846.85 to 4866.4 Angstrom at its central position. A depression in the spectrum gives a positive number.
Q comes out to -1.3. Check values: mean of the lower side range 12.8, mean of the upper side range 11.4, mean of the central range 12.6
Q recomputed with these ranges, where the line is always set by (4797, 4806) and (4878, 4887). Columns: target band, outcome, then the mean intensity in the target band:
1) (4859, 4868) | 0.9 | 11.1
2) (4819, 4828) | -0.2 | 12.7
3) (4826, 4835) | -0.2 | 12.6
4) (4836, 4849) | 0.0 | 12.3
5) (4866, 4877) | 0.5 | 11.6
